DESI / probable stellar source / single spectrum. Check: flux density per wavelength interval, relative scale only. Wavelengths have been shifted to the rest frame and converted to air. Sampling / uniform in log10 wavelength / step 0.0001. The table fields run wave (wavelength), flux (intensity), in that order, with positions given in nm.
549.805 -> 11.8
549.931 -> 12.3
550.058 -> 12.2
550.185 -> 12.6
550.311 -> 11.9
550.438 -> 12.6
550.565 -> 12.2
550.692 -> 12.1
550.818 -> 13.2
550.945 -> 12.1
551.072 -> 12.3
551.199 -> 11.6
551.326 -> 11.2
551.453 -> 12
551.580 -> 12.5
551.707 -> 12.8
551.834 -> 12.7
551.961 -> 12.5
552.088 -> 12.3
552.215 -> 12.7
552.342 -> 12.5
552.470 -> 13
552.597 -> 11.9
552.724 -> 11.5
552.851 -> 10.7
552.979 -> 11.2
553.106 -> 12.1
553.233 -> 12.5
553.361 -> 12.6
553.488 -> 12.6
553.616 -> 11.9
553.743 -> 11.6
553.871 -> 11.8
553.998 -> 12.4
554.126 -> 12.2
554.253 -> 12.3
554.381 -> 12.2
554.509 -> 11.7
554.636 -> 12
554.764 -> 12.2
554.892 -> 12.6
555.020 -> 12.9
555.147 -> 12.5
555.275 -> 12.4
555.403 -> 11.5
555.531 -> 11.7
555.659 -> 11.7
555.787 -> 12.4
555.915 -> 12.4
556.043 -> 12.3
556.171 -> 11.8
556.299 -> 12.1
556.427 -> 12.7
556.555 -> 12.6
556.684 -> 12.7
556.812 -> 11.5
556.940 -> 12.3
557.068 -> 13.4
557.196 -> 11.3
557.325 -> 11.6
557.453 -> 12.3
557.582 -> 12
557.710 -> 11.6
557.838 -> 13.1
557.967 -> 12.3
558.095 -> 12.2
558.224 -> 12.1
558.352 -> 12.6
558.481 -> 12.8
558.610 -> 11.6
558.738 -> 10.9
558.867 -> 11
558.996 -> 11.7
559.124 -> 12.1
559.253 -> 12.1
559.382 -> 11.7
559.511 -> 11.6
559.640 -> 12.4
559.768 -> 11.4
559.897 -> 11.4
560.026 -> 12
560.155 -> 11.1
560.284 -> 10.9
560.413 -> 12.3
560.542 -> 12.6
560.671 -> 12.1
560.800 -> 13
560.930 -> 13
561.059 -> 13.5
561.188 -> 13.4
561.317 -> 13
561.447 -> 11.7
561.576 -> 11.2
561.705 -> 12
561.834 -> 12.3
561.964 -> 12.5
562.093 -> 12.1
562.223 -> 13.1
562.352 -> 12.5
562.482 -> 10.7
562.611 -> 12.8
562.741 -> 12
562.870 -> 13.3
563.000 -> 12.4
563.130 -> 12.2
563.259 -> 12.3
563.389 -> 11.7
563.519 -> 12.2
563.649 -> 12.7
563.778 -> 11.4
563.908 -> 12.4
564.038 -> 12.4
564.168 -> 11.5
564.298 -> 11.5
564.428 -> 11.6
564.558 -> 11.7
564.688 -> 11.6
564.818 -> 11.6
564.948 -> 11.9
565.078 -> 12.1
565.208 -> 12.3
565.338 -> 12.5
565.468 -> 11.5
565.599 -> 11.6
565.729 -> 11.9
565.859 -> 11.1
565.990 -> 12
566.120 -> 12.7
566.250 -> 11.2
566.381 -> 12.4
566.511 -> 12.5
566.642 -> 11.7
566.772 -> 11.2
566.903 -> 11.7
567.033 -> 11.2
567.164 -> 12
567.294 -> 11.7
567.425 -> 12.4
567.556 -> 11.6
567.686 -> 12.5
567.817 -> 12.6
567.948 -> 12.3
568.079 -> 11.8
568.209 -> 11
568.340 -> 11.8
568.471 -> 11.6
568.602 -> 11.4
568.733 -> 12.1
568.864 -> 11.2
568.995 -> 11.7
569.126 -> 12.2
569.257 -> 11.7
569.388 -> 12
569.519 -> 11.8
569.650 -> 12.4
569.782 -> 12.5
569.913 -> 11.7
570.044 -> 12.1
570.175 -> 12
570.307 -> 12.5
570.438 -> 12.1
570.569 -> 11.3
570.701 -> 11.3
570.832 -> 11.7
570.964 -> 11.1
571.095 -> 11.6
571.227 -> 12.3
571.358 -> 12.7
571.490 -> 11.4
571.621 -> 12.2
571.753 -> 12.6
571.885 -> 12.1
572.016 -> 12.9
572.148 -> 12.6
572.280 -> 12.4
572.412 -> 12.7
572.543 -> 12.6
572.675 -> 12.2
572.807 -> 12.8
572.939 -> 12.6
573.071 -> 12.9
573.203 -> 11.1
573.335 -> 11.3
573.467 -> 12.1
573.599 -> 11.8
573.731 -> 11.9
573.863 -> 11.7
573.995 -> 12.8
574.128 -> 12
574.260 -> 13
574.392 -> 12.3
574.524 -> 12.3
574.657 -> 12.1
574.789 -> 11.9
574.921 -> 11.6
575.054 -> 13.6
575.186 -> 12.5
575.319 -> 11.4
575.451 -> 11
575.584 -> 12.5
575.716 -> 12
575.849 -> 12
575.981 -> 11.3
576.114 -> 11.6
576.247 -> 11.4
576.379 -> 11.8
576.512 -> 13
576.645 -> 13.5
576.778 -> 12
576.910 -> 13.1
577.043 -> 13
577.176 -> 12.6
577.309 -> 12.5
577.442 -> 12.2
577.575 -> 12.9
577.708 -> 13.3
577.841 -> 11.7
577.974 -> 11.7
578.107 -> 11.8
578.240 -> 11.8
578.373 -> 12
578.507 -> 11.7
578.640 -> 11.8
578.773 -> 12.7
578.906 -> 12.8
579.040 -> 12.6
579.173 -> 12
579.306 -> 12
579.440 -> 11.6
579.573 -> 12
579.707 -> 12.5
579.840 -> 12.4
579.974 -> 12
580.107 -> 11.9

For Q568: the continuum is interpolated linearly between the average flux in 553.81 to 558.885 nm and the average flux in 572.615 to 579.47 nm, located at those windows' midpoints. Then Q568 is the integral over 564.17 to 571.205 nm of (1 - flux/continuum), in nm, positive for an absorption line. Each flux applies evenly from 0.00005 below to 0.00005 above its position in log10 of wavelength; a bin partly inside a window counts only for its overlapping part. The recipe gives 0.20 nm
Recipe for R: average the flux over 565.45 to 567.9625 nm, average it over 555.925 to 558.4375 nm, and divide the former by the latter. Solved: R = 1.0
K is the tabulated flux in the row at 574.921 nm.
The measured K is 11.6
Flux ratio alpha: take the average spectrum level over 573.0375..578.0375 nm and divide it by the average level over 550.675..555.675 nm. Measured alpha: 1.0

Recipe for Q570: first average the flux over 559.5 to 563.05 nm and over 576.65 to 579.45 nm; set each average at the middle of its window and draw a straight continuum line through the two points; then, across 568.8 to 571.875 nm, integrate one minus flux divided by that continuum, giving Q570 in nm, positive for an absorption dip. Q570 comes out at 0.090 nm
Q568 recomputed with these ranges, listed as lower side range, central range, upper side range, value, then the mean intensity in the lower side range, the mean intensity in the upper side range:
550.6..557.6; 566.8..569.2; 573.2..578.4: 0.071 nm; 12.2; 12.2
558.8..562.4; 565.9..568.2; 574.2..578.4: 0.044 nm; 12.1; 12.2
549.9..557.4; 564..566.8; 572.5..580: 0.080 nm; 12.2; 12.2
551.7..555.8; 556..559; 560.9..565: 0.015 nm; 12.2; 12.2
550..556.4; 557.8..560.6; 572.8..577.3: 0.066 nm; 12.2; 12.2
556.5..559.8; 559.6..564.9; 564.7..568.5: -0.076 nm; 12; 11.9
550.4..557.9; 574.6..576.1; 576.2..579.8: 0.038 nm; 12.2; 12.3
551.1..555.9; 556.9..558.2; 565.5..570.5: -0.015 nm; 12.1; 11.9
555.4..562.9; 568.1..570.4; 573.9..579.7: 0.060 nm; 12.1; 12.2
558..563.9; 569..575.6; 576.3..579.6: 0.080 nm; 12.1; 12.3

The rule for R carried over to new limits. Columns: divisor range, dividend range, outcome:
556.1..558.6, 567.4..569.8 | 0.97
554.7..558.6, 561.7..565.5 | 0.99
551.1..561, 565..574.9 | 0.99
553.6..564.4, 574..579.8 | 1.01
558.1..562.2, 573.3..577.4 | 1.01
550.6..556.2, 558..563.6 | 1.00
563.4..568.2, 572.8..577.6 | 1.03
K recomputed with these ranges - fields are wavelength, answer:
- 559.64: 12.4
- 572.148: 12.6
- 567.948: 12.3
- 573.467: 12.1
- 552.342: 12.5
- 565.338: 12.5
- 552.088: 12.3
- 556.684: 12.7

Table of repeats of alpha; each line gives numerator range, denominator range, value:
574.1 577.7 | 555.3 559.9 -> 1.02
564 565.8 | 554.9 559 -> 0.97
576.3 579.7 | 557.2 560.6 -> 1.04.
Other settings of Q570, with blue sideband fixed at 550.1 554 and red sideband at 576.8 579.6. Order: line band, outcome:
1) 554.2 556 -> 0.00 nm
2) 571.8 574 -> 0.00 nm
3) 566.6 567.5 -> 0.04 nm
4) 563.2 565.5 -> 0.05 nm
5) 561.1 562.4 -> -0.02 nm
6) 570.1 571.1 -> 0.04 nm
